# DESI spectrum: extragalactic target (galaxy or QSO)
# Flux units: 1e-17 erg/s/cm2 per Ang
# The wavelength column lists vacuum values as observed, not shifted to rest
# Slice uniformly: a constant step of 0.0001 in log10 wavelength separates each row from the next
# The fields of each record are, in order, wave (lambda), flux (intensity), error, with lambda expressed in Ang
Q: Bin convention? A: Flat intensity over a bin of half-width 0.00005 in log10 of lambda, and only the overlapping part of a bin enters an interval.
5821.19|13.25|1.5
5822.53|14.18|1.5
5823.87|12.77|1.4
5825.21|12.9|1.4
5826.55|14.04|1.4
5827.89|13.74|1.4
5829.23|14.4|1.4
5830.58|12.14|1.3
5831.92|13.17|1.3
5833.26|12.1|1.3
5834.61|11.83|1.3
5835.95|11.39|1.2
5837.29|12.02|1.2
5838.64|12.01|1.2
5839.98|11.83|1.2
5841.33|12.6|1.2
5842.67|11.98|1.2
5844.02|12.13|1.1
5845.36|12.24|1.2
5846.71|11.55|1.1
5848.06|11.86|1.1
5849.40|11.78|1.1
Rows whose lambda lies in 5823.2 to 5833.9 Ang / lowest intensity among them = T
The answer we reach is 12.1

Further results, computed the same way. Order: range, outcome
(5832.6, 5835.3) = 11.83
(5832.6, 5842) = 11.39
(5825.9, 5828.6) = 13.74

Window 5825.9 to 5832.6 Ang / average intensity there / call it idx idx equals 13.5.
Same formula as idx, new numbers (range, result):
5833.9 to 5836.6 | 11.6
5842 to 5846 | 12.1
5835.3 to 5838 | 11.7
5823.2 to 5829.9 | 13.6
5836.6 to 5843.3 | 12.1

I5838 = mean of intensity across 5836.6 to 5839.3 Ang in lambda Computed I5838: 12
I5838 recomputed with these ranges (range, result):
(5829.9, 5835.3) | 12.3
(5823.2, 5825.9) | 12.9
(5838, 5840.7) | 11.9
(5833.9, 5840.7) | 11.8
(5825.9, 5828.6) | 13.9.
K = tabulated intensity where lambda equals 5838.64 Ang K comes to 12.01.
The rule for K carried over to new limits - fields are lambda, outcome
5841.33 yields 12.6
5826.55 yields 14.04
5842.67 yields 11.98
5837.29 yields 12.02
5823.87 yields 12.77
